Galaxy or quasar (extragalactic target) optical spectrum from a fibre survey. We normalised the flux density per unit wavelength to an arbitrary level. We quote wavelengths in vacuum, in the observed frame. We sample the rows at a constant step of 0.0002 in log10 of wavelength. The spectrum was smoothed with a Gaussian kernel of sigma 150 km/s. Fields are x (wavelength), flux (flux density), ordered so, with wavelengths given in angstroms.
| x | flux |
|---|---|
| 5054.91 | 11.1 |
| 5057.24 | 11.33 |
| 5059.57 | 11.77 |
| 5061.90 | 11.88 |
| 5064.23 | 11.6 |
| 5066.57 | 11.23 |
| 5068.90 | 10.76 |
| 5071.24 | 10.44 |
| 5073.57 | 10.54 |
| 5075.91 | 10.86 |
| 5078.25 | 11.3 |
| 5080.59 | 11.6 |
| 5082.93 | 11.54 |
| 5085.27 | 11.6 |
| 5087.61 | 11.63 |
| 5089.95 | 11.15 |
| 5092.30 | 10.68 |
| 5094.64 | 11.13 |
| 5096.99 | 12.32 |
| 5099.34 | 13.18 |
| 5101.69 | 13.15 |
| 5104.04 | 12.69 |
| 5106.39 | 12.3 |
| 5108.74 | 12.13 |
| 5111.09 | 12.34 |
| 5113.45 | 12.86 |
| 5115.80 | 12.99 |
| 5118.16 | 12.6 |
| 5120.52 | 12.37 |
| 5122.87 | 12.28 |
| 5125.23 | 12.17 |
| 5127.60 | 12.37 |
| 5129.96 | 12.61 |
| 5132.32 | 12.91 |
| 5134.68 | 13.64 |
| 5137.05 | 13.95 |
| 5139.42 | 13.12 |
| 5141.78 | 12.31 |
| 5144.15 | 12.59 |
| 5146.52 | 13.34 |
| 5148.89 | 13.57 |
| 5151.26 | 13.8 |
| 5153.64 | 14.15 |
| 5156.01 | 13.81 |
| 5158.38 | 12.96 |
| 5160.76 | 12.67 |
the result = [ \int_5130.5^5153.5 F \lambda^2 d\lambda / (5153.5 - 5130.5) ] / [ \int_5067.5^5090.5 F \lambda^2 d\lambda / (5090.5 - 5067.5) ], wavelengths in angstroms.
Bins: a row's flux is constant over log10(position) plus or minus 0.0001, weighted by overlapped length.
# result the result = 1.22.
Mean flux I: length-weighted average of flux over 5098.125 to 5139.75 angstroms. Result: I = 12.8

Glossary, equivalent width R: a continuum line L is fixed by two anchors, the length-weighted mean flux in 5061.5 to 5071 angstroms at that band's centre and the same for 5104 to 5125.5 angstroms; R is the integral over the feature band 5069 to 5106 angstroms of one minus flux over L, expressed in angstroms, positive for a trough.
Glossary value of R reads 0.6 angstroms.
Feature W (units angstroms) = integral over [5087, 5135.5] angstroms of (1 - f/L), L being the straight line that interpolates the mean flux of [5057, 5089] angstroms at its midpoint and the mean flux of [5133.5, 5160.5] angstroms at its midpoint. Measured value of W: 0.0 angstroms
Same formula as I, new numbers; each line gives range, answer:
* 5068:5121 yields 11.8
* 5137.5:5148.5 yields 13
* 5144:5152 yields 13.4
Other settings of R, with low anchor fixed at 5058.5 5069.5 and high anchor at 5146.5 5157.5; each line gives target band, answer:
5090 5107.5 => 0.3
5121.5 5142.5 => 0.7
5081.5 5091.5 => 0.5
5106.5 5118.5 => 0.2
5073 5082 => 0.5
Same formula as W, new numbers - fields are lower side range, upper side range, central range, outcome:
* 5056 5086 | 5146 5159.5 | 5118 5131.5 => 0.44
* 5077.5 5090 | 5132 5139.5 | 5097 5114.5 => -0.42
